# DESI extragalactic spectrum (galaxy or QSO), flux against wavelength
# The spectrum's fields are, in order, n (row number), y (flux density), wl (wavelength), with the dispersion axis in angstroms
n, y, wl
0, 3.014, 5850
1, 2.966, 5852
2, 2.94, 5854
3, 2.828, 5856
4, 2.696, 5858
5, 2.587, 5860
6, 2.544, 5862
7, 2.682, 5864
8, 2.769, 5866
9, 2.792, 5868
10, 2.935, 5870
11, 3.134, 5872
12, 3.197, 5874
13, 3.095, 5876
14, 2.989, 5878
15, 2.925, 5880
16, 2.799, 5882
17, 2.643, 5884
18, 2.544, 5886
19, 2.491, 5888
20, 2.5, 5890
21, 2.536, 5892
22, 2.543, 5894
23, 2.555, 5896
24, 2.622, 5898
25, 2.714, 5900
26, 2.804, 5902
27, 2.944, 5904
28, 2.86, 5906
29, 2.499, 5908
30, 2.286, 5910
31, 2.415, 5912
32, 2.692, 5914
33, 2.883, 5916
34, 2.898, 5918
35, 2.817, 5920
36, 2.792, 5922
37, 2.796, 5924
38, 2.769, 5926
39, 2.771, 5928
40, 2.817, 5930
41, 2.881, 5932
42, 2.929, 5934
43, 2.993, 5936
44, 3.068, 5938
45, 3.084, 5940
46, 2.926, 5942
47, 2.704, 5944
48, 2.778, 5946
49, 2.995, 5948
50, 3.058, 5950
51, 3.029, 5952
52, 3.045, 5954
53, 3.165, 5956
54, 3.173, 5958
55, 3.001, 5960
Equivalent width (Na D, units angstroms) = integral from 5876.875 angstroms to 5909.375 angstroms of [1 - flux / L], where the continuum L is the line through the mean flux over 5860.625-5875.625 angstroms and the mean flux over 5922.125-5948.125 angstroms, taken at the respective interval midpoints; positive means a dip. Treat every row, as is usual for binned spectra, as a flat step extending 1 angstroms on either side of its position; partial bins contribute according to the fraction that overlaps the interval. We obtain 2.1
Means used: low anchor 2.87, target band 2.68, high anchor 2.88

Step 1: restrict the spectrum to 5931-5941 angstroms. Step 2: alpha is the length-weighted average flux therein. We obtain 2.99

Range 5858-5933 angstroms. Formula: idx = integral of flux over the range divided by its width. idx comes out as 2.74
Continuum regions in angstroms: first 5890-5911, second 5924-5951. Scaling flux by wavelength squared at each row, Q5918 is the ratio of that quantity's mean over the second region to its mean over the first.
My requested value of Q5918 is 1.1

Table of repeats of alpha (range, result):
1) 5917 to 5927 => 2.81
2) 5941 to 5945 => 2.82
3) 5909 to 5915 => 2.46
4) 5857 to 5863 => 2.61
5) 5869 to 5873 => 3.03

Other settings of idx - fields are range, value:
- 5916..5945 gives 2.87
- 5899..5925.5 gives 2.72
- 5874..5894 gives 2.74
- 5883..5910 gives 2.62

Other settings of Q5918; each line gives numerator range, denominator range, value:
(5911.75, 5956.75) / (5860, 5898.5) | 1.07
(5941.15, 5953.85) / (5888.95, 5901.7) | 1.15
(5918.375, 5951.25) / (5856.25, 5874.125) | 1.06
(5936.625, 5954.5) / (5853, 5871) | 1.11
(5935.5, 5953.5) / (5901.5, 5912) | 1.13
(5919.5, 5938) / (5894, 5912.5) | 1.09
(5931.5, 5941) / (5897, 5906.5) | 1.09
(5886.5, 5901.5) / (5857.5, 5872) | 0.95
